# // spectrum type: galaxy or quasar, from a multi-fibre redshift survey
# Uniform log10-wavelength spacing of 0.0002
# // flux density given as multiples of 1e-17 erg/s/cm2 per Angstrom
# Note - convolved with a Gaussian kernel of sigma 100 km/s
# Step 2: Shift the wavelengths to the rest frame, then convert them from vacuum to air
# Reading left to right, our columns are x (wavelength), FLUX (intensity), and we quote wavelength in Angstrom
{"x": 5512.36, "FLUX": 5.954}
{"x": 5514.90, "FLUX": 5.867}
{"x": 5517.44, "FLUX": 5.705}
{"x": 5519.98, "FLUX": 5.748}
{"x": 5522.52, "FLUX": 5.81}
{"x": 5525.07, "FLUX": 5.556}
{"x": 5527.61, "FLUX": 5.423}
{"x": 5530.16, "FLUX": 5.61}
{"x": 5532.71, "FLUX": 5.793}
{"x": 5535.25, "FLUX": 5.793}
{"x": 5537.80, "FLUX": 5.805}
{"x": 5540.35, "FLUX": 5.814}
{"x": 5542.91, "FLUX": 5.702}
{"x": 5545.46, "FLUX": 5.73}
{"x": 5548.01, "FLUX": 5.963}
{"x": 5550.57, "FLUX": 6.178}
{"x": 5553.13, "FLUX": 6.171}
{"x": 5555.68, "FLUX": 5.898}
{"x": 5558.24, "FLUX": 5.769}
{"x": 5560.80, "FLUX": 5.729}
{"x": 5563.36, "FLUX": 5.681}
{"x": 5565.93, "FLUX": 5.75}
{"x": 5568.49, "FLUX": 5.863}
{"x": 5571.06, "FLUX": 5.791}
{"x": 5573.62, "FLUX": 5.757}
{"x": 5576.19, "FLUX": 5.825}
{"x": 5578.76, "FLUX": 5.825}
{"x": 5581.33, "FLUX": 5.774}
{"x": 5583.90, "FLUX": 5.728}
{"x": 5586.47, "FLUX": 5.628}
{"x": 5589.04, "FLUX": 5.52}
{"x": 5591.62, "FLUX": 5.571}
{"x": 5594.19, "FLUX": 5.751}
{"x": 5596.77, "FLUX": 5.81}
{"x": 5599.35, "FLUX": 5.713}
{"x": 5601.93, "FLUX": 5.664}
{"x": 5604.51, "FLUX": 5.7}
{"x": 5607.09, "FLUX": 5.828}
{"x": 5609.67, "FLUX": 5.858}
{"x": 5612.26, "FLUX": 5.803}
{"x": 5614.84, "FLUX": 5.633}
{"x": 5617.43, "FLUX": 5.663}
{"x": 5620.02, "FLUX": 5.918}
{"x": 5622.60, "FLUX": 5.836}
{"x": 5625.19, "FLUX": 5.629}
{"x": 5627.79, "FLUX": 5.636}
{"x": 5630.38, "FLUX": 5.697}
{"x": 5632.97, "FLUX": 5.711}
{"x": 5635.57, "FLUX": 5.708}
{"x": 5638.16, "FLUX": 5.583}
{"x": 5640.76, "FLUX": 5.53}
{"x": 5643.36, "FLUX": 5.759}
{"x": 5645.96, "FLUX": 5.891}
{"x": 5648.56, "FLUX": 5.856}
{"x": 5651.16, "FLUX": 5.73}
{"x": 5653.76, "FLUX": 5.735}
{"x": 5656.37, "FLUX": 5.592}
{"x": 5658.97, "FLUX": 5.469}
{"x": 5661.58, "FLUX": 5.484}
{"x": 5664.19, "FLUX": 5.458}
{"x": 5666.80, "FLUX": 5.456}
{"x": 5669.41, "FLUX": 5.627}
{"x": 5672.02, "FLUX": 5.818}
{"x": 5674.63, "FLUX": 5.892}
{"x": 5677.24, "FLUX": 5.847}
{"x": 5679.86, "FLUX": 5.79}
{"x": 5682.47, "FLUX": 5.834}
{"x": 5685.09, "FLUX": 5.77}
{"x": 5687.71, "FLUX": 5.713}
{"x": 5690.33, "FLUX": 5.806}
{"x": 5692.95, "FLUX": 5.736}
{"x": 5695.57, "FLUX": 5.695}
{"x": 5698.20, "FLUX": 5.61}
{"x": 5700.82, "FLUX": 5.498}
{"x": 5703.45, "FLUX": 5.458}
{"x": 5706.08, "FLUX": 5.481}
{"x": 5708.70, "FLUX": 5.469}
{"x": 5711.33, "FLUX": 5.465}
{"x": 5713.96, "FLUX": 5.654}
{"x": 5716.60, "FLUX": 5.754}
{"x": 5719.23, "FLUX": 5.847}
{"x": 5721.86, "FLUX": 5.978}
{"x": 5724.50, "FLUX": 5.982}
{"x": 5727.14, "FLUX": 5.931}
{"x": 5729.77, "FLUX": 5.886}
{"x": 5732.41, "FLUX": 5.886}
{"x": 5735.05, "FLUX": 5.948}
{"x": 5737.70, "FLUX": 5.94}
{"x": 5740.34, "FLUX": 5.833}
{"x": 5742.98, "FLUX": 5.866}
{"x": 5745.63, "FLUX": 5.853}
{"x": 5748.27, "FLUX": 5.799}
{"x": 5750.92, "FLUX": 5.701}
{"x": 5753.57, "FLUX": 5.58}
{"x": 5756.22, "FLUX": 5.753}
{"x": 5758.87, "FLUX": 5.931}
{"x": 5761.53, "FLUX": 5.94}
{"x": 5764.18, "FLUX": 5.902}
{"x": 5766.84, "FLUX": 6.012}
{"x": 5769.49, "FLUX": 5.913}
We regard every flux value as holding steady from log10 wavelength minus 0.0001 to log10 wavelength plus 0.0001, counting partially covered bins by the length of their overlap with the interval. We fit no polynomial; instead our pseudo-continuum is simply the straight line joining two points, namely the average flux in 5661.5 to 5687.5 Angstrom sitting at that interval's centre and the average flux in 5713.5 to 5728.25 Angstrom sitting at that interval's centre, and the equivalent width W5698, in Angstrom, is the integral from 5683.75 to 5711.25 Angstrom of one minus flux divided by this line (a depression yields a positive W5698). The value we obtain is 0.81 Angstrom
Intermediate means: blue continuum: 5.71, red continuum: 5.87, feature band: 5.62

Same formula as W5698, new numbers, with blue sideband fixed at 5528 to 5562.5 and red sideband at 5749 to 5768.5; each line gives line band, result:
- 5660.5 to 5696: 0.7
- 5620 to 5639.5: 0.4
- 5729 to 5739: -0.1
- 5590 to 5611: 0.3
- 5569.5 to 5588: 0.2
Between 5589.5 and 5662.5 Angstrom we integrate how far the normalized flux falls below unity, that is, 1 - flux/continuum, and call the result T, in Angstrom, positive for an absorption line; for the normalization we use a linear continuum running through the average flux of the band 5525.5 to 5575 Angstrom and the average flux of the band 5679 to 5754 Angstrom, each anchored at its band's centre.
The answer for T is 0.9 Angstrom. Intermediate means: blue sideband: 5.8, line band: 5.7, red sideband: 5.75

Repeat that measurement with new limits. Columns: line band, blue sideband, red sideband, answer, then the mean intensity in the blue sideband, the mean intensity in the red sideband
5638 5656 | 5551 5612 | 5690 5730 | 0.0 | 5.77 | 5.7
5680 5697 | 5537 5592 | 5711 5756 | 0.2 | 5.8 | 5.82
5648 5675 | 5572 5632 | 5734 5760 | 0.6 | 5.73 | 5.82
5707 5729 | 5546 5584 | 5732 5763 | 0.3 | 5.85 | 5.83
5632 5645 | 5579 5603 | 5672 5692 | 0.2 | 5.69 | 5.81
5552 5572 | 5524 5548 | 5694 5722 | -0.5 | 5.71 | 5.61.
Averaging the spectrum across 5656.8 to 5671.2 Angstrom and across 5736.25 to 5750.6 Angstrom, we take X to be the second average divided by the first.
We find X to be 1.1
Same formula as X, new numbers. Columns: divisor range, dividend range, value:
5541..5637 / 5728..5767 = 1.01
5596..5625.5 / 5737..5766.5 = 1.01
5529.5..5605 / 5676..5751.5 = 1.00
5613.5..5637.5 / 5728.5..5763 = 1.02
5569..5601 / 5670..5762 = 1.01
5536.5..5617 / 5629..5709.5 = 0.98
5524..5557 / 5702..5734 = 0.99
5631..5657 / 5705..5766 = 1.02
